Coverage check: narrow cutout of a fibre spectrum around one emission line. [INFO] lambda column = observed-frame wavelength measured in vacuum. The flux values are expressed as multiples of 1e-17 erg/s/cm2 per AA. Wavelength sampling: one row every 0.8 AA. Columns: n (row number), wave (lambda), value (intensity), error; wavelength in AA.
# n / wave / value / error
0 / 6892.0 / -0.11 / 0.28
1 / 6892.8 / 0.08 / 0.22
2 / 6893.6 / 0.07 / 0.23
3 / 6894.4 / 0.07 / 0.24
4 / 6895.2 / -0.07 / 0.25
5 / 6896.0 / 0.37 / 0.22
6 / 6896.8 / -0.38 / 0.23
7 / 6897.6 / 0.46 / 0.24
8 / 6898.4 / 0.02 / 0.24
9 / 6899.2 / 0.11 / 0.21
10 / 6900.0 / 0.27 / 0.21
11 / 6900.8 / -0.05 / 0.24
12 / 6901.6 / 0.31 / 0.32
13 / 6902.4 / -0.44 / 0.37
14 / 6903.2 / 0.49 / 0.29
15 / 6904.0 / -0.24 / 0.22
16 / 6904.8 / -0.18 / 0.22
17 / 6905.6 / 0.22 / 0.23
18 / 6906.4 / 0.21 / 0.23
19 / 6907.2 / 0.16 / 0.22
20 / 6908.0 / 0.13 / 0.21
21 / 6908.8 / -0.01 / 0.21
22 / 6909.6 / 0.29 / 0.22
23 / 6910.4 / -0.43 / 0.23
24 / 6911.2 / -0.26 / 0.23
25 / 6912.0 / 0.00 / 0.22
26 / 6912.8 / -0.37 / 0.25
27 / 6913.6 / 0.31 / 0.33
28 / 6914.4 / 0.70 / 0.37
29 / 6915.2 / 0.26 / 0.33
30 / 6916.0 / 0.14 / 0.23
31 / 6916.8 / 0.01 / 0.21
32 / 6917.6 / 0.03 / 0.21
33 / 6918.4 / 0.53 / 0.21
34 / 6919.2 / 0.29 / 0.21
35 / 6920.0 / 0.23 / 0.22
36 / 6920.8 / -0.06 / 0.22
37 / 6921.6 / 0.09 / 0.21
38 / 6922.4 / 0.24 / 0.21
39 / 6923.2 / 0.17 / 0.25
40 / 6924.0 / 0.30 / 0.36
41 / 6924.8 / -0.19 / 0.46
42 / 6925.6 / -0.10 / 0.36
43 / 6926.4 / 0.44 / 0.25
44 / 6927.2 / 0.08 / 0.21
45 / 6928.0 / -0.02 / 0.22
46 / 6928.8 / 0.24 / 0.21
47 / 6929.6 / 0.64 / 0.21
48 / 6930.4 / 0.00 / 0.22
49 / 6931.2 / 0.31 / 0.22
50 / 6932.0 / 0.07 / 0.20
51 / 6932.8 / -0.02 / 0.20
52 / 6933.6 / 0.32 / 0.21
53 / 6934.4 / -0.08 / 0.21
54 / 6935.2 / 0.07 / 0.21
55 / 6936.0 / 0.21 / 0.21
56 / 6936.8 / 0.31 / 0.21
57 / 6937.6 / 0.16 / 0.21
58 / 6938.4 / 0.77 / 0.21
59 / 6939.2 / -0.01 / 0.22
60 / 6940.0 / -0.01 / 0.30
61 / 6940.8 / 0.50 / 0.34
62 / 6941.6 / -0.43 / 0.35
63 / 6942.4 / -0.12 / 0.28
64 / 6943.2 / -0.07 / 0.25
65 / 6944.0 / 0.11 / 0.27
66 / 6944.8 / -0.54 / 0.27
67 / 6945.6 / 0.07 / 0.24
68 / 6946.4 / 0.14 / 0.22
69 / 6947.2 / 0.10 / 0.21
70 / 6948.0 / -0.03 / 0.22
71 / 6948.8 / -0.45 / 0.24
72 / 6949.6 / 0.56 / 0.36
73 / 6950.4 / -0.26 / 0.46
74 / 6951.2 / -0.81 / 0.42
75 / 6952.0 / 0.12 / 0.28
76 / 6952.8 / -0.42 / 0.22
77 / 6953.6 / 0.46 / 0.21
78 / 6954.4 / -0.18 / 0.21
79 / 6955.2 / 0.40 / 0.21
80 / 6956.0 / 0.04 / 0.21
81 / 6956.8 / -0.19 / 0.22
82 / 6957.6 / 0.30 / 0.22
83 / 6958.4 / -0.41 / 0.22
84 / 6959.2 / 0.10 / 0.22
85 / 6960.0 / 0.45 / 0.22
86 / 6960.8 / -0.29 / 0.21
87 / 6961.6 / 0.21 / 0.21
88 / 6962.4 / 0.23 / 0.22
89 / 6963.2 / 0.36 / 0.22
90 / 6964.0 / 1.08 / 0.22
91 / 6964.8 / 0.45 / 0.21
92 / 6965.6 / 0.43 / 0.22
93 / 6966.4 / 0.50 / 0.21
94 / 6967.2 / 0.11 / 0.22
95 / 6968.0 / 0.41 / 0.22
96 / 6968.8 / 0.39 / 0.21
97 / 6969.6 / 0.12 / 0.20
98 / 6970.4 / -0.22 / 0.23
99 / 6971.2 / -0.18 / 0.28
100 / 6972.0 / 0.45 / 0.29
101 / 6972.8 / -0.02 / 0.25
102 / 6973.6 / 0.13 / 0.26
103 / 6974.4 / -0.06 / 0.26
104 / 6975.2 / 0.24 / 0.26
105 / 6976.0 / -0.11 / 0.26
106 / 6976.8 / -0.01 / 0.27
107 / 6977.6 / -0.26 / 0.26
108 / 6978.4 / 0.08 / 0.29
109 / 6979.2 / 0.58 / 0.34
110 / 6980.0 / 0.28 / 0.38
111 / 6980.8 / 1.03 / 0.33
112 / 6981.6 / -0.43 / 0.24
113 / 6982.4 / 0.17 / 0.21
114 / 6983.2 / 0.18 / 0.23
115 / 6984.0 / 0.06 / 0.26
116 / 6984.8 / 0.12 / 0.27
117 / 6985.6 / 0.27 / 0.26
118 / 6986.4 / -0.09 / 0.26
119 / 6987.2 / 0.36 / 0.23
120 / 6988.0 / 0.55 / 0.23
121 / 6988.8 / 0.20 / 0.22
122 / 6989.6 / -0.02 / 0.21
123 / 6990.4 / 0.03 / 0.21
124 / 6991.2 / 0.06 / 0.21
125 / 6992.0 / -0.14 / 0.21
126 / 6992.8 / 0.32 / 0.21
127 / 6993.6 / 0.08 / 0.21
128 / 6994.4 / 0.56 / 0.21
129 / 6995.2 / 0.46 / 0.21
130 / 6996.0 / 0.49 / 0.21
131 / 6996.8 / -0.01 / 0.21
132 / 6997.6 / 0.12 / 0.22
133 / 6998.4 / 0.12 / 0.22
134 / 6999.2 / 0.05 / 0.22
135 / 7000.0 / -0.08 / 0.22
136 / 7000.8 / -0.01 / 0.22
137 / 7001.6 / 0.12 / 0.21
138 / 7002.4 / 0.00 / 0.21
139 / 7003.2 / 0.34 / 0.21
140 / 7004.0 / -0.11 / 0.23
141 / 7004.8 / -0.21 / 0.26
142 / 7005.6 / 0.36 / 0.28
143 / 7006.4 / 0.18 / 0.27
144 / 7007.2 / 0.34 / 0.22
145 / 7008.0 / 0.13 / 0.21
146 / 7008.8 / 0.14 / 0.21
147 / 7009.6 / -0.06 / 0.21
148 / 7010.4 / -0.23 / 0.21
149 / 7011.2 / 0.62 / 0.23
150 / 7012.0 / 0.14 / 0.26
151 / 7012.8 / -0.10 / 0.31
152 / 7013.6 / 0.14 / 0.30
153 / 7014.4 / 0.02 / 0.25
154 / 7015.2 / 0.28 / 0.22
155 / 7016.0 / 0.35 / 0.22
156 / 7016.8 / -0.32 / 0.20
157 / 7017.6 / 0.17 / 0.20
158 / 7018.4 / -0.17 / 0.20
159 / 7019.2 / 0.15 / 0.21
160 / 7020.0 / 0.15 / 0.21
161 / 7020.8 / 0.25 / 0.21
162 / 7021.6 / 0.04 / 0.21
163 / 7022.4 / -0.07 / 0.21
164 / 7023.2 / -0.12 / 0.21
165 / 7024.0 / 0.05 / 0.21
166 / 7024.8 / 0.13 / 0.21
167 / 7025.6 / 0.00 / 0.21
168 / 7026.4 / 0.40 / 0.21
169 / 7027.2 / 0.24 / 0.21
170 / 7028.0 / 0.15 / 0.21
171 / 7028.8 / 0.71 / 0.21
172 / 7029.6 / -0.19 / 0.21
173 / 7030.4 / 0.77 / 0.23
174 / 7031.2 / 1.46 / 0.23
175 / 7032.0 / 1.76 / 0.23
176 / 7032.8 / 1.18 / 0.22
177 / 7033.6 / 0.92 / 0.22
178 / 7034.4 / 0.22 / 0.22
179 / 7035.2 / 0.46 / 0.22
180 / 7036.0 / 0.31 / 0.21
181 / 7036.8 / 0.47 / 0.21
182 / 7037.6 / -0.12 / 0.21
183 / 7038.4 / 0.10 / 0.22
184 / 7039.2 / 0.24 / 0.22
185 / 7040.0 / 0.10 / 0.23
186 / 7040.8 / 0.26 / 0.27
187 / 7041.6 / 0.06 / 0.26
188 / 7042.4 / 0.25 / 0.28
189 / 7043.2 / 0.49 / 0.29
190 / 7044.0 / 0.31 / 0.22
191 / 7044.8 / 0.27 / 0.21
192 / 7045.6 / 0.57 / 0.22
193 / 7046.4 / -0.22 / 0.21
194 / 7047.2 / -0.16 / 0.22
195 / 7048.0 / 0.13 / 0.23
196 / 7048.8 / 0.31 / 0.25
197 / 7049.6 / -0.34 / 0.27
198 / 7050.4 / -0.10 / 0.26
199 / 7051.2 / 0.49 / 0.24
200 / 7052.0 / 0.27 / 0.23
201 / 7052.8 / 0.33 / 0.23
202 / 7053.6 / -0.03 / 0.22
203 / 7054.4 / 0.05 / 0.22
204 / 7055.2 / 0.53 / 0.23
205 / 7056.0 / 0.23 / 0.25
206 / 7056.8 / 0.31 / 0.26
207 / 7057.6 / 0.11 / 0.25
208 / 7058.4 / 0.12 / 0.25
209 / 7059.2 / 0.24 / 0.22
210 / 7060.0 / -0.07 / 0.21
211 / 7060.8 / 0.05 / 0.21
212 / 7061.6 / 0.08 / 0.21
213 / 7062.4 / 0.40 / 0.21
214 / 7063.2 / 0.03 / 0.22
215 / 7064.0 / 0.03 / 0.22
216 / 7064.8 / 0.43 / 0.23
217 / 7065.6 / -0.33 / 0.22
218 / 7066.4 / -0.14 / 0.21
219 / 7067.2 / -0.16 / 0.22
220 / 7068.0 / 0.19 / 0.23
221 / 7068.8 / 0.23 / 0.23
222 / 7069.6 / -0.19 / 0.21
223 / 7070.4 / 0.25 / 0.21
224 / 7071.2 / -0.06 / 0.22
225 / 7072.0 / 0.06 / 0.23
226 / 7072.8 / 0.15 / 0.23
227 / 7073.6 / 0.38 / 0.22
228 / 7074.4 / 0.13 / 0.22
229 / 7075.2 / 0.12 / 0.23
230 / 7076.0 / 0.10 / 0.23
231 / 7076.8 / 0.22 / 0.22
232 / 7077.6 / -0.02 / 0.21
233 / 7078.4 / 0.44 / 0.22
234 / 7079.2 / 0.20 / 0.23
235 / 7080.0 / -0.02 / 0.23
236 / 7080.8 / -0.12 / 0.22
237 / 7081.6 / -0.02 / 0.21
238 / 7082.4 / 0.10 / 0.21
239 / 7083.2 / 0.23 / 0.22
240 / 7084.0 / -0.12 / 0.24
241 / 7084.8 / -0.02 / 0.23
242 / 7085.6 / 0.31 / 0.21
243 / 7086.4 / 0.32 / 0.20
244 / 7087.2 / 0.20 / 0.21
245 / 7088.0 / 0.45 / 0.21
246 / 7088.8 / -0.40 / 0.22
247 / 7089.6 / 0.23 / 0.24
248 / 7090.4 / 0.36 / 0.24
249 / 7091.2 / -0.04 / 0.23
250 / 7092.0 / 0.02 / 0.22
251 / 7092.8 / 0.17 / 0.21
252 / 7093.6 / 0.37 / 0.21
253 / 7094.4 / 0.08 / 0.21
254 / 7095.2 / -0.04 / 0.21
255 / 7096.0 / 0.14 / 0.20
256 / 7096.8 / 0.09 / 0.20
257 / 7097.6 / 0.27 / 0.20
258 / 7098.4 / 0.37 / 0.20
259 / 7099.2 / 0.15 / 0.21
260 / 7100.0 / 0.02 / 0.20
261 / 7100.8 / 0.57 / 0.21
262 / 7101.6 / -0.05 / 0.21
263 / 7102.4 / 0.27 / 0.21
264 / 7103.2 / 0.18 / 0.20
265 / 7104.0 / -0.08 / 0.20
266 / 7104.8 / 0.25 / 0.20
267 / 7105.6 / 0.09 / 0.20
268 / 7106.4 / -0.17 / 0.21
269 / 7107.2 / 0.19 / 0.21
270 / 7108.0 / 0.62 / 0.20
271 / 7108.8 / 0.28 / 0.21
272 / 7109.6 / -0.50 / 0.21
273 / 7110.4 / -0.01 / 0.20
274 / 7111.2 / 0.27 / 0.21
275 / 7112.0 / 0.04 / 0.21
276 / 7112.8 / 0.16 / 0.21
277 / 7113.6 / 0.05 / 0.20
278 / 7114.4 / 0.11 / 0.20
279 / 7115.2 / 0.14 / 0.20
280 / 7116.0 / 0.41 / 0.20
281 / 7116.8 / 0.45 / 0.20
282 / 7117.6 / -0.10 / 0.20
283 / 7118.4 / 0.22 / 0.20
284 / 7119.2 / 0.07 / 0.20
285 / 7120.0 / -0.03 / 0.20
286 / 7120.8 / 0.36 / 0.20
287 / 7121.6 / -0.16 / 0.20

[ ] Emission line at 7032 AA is [O III] 5007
